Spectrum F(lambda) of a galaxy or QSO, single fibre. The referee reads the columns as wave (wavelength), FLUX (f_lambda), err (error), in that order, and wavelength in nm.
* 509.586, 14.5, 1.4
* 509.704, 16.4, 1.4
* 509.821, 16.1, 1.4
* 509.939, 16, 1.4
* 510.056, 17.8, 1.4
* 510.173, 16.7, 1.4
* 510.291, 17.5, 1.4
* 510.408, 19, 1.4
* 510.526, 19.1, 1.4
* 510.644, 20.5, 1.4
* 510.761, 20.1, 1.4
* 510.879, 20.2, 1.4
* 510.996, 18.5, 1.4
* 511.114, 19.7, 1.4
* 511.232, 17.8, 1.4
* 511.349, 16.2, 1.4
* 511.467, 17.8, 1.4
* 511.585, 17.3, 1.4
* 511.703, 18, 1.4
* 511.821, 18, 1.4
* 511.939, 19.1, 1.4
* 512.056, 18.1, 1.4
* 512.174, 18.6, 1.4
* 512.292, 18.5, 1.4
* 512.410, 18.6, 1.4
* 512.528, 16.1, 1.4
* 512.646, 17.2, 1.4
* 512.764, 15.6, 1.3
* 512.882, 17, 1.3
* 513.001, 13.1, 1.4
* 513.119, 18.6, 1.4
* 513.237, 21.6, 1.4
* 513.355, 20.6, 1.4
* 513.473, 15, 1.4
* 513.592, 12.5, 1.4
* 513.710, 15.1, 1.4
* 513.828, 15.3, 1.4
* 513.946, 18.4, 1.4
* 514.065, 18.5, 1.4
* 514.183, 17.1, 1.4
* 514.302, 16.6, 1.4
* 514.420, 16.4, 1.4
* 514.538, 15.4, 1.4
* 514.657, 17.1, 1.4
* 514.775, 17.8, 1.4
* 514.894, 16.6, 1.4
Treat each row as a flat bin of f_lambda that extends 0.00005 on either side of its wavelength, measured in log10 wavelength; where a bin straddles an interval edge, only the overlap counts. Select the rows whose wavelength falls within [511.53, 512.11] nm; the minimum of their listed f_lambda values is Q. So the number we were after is 17.3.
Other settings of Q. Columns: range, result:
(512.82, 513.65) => 12.5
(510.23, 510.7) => 17.5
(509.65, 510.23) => 16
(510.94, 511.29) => 17.8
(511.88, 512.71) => 16.1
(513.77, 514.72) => 15.3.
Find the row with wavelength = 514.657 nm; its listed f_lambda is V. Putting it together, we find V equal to 17.1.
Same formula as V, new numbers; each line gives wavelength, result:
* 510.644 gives 20.5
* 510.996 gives 18.5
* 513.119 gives 18.6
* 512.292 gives 18.5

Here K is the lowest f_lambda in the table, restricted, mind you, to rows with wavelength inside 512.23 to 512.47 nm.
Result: 18.5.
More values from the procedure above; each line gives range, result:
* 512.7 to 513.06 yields 13.1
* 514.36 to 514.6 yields 15.4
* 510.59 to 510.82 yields 20.1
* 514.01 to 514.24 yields 17.1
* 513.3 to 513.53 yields 15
